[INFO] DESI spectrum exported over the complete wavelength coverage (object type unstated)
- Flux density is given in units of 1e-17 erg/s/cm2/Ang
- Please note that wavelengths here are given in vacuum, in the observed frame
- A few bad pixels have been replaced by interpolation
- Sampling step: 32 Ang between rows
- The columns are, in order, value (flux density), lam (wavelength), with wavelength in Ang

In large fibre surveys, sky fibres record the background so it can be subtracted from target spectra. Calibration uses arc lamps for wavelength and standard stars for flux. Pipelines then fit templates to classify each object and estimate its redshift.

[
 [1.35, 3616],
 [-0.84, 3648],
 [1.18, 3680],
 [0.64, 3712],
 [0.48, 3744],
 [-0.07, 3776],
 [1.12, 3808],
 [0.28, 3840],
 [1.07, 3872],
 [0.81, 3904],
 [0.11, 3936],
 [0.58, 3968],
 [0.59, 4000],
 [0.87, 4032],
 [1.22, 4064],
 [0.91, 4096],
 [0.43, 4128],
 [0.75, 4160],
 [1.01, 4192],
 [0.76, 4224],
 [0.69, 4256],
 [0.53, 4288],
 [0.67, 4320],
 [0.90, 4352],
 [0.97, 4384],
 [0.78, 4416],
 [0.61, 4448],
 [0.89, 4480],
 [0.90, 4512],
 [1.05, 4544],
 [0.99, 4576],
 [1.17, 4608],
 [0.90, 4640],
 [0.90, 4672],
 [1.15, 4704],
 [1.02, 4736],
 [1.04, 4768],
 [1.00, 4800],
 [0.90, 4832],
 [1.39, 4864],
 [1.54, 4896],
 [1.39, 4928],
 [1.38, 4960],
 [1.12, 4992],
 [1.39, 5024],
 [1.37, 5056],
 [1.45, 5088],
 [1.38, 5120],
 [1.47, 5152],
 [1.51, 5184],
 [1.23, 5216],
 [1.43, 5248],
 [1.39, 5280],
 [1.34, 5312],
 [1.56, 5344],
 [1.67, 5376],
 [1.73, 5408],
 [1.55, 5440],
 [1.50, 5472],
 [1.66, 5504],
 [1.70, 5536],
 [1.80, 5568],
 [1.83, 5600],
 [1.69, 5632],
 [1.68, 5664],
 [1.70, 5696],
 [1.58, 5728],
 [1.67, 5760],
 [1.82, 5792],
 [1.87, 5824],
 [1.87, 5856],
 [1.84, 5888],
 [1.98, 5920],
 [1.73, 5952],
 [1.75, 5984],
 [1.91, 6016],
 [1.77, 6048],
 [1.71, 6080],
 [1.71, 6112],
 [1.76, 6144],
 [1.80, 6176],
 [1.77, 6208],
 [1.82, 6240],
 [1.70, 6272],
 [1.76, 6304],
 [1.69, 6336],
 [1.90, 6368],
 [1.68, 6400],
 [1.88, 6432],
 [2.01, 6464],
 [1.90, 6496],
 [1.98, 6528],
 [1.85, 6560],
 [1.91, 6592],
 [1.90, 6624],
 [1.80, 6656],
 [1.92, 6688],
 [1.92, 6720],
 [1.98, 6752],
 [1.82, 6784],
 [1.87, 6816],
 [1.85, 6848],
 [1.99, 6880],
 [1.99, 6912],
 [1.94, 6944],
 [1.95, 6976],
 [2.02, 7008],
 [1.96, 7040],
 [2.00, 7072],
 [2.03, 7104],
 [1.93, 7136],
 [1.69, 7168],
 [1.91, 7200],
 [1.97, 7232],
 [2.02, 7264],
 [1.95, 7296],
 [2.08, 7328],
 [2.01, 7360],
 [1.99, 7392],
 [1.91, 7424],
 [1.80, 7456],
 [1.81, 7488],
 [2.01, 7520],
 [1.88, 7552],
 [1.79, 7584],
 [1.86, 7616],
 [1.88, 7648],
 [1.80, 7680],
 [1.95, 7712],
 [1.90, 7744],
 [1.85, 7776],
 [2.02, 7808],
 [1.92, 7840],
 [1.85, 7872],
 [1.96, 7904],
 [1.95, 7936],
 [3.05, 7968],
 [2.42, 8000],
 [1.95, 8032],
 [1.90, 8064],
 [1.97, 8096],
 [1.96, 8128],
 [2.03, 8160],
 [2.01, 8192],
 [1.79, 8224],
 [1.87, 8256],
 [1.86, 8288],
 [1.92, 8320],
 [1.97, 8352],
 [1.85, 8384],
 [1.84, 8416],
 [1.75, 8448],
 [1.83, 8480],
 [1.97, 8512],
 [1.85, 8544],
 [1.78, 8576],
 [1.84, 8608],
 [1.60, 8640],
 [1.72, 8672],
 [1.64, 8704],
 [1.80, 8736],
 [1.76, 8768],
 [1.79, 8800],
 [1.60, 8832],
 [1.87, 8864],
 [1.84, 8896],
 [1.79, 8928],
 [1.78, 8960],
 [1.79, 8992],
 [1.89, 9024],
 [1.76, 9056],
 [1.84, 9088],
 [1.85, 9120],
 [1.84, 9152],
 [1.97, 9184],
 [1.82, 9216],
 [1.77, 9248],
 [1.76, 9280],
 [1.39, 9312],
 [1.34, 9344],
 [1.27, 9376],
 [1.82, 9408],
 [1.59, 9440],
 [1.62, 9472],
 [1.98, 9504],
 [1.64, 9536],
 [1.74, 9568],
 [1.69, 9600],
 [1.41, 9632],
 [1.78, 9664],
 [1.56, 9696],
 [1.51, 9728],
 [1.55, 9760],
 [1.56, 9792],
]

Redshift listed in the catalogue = 0.214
